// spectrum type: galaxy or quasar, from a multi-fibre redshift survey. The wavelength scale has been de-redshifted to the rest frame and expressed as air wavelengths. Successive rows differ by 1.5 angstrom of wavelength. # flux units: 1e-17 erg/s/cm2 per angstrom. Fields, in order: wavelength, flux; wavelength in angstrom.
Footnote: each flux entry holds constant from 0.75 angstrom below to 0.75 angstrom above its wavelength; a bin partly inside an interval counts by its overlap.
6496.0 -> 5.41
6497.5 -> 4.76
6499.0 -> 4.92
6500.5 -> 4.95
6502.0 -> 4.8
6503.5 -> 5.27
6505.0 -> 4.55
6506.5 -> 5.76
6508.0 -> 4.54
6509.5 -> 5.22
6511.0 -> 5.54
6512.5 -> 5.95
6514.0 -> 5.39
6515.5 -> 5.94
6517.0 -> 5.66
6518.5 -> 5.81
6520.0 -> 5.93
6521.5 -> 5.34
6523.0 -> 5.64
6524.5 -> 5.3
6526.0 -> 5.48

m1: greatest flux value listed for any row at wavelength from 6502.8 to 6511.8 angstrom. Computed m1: 5.76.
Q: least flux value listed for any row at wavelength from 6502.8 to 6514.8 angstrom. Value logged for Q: 4.54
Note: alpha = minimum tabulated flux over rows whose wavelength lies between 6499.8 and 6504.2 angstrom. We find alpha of 4.8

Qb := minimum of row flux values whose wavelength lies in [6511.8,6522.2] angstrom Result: 5.34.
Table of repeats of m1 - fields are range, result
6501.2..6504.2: 5.27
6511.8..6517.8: 5.95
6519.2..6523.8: 5.93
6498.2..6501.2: 4.95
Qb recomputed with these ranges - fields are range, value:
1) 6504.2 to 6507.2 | 4.55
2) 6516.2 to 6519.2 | 5.66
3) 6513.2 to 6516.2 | 5.39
